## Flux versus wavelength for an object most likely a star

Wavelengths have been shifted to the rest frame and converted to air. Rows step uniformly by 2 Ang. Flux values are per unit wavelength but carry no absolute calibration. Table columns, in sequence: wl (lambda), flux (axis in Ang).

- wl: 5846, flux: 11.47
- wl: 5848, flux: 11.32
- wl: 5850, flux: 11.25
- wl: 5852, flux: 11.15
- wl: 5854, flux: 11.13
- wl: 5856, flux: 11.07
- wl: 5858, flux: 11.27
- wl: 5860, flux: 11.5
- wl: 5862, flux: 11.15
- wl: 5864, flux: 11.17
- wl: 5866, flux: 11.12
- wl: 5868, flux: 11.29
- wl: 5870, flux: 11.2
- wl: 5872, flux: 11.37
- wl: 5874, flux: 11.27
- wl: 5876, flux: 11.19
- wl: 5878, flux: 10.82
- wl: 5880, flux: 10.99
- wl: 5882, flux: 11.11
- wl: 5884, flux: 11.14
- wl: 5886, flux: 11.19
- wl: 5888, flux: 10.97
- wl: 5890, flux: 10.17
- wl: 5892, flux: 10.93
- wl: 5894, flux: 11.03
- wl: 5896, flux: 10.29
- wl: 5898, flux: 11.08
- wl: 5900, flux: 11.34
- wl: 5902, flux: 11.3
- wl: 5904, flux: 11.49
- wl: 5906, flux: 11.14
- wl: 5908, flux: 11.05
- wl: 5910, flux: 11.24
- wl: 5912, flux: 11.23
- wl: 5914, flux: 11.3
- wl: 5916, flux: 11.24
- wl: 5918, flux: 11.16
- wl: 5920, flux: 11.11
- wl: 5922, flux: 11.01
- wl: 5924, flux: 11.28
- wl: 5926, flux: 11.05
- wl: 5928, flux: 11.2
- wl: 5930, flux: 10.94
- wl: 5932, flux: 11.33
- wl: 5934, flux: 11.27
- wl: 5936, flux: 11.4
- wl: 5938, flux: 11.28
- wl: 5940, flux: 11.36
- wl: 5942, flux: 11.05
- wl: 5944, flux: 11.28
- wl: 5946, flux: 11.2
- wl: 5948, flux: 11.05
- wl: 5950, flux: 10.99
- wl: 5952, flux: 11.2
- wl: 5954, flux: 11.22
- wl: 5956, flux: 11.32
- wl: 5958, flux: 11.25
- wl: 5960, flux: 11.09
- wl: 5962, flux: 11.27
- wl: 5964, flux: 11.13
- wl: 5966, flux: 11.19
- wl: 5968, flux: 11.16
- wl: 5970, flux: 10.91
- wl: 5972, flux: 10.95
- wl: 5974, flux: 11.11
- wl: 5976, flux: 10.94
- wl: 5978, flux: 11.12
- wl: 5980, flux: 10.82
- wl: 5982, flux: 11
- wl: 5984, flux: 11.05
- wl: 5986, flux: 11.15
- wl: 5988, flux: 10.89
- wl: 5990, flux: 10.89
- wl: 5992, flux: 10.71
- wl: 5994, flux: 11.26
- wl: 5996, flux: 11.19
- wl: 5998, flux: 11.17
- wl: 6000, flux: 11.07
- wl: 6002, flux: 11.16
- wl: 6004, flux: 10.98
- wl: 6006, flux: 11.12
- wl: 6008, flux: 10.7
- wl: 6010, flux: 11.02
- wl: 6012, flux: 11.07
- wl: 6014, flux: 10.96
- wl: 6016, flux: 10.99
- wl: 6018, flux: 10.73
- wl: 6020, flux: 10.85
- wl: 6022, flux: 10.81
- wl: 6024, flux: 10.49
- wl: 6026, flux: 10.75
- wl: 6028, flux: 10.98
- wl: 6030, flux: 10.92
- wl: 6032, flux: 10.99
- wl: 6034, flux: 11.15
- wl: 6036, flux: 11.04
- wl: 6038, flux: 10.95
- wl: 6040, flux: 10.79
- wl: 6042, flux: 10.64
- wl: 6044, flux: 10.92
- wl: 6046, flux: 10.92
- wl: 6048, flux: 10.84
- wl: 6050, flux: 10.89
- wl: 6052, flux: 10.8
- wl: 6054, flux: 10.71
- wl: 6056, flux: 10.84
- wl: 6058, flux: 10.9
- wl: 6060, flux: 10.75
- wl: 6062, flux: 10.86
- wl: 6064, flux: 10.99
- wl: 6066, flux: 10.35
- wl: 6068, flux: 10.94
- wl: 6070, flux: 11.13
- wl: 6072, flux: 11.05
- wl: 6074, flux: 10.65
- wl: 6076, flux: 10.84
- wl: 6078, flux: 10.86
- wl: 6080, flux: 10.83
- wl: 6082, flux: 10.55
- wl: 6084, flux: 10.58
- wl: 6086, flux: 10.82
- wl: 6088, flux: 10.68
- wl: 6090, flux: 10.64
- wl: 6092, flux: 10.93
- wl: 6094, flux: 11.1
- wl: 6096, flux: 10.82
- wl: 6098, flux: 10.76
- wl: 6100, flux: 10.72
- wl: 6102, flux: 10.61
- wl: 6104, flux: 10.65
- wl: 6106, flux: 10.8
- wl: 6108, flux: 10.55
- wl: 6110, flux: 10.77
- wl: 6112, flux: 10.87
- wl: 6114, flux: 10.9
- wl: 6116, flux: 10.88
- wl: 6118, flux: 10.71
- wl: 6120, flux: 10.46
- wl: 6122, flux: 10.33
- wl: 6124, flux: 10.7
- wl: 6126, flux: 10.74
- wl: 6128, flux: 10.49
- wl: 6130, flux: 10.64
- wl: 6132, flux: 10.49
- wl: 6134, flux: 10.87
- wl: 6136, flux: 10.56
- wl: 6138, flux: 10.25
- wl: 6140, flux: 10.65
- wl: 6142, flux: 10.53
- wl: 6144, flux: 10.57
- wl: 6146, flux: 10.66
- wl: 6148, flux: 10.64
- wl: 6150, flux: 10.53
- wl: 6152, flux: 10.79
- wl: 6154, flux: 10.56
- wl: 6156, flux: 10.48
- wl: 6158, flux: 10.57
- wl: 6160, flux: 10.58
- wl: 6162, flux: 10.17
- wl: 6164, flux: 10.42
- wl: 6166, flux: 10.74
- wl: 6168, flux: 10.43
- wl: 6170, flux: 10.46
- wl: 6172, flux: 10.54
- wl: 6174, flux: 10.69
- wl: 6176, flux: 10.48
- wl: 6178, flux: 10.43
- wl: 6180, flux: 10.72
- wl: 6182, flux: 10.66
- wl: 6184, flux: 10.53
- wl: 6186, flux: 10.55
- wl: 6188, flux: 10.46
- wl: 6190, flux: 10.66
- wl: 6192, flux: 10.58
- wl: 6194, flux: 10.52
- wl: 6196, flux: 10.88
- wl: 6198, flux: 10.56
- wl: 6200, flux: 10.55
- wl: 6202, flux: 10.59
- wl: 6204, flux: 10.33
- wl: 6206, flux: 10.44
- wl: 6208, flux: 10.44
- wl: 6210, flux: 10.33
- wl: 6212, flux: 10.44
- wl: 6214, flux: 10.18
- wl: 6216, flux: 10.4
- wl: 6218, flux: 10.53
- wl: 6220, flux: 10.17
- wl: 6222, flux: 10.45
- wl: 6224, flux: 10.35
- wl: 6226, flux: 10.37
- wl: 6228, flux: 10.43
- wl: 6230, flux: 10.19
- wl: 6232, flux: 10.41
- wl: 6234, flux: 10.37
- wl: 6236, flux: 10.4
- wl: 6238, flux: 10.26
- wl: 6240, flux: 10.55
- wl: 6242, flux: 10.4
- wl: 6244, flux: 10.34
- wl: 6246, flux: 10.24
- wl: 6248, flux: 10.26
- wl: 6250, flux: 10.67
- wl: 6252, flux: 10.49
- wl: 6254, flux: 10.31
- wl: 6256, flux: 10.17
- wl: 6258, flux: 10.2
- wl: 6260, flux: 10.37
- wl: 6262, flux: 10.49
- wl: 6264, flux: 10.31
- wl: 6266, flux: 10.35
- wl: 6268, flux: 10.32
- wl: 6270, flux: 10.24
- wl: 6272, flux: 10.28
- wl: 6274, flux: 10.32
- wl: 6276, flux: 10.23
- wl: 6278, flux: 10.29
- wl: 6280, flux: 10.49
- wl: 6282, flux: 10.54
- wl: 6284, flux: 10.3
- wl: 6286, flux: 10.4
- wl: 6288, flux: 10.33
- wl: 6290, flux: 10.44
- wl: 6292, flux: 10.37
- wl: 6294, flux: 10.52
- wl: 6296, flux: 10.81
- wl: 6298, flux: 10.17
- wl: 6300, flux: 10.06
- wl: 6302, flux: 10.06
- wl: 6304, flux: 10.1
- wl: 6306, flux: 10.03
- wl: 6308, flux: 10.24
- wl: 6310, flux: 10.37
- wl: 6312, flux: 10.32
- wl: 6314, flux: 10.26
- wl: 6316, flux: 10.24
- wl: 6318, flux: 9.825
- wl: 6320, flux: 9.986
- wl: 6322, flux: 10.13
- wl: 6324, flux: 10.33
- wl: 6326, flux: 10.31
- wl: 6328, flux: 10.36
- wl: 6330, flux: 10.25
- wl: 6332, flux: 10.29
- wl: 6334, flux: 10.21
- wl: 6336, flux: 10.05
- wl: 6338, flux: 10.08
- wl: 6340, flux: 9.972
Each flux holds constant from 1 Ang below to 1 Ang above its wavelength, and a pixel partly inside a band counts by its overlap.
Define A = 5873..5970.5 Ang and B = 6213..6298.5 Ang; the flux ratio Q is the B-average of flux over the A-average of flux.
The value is 0.9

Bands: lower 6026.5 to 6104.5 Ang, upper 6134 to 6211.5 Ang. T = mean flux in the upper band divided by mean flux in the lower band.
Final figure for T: 1.0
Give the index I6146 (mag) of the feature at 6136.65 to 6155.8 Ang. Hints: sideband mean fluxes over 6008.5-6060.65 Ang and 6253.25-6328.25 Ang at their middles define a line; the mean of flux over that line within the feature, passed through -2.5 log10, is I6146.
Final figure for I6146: 0.00 mag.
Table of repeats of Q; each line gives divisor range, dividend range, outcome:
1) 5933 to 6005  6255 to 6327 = 0.93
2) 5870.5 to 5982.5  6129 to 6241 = 0.94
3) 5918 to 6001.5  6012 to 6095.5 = 0.98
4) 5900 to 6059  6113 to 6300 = 0.95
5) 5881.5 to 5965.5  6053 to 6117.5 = 0.97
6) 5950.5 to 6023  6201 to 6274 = 0.94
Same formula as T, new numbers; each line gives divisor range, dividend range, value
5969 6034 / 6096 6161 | 0.97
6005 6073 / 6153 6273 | 0.96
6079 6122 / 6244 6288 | 0.96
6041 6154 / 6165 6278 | 0.97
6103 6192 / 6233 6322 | 0.97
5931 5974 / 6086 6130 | 0.96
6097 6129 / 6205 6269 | 0.97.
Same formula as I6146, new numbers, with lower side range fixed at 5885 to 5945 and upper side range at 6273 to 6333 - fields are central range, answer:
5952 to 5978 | -0.011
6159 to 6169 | 0.012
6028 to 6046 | -0.007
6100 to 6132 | 0.002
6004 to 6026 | 0.003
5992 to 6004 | -0.017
